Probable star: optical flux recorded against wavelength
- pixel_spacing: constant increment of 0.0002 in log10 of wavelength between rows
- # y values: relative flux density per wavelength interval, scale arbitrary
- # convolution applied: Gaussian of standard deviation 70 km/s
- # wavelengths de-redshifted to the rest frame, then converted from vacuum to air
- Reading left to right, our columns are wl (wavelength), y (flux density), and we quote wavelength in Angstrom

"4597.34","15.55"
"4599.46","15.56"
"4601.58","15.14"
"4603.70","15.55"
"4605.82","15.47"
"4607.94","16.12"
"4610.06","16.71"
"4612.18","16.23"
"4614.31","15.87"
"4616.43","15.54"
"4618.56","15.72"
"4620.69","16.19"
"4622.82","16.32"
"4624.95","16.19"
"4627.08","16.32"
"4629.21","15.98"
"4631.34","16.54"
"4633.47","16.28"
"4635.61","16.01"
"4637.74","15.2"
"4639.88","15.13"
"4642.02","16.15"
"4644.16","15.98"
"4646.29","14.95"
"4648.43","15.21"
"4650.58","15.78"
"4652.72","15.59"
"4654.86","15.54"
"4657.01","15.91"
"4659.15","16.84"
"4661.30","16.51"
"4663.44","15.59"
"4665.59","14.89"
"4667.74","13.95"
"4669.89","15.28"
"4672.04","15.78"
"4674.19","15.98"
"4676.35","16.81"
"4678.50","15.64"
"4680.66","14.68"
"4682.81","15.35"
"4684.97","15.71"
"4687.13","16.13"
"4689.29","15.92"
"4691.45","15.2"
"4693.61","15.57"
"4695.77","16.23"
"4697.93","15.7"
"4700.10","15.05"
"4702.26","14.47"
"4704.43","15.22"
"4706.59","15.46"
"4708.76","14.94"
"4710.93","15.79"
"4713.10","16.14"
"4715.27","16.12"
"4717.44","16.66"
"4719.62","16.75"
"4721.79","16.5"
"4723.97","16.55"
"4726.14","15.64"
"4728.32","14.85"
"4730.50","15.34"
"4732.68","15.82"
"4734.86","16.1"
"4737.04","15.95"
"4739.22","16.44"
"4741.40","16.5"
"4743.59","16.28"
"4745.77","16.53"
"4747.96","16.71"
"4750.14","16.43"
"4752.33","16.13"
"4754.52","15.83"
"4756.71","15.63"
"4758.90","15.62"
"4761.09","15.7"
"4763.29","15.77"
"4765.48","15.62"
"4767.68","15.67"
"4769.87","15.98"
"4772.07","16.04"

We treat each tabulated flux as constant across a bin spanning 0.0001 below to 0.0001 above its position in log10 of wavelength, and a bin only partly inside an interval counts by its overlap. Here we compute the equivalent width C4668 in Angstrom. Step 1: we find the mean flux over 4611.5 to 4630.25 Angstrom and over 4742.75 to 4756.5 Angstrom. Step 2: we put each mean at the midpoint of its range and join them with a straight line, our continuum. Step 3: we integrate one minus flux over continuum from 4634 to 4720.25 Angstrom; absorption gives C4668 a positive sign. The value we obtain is 2.7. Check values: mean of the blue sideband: 16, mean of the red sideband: 16.3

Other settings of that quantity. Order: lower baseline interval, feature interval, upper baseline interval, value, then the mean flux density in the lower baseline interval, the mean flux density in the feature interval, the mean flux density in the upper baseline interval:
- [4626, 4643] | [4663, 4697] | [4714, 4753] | 1.1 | 16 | 15.5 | 16.2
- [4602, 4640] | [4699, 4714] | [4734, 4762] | 0.8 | 16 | 15.3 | 16.1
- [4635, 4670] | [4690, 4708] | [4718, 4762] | 0.5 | 15.6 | 15.4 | 16.1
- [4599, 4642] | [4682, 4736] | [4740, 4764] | 1.1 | 15.9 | 15.7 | 16.1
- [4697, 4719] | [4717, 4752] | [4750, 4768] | -1.1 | 15.6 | 16.2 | 15.8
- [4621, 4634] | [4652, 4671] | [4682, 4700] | 0.5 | 16.3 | 15.6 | 15.7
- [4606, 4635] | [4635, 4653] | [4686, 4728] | 0.6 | 16.1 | 15.5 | 15.8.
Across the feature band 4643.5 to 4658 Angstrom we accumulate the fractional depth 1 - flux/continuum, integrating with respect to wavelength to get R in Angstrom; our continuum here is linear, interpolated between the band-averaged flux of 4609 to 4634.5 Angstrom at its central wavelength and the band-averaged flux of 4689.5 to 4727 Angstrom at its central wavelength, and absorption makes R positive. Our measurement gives 0.4 Angstrom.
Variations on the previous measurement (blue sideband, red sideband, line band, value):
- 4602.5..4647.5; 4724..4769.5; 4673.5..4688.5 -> 0.2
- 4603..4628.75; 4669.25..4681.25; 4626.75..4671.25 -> 0.5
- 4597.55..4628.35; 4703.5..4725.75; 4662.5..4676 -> 0.5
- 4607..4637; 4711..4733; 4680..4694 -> 0.5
